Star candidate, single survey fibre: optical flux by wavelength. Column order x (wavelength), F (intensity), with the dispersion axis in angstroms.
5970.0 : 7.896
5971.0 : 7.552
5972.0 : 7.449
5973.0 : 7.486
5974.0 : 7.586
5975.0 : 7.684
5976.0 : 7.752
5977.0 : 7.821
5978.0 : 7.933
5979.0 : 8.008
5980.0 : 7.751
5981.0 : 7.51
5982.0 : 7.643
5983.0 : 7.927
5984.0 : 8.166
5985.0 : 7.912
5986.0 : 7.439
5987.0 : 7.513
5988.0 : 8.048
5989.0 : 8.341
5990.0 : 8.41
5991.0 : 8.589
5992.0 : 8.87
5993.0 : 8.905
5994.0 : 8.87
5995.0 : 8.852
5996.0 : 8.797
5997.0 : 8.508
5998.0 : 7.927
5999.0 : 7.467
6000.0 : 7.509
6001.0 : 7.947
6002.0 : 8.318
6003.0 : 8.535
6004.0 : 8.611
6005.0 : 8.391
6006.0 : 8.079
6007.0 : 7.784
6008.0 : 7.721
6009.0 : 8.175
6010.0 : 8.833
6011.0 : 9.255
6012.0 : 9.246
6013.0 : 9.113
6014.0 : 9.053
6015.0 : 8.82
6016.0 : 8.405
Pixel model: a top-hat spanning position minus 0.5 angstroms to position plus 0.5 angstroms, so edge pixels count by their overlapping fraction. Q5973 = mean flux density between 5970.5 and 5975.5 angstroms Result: 7.55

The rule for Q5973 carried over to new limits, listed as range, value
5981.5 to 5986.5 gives 7.82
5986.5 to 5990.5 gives 8.08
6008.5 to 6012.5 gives 8.88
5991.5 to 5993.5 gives 8.89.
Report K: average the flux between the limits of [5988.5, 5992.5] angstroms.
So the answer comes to 8.55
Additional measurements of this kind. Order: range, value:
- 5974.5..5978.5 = 7.8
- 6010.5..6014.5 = 9.17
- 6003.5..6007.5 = 8.22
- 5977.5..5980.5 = 7.9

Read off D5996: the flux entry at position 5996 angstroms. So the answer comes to 8.797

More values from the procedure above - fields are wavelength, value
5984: 8.166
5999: 7.467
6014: 9.053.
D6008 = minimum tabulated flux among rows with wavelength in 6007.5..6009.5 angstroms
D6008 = 7.721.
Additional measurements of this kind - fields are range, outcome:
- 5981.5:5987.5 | 7.439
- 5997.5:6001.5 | 7.467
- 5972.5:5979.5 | 7.486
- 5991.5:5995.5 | 8.852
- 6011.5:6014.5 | 9.053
